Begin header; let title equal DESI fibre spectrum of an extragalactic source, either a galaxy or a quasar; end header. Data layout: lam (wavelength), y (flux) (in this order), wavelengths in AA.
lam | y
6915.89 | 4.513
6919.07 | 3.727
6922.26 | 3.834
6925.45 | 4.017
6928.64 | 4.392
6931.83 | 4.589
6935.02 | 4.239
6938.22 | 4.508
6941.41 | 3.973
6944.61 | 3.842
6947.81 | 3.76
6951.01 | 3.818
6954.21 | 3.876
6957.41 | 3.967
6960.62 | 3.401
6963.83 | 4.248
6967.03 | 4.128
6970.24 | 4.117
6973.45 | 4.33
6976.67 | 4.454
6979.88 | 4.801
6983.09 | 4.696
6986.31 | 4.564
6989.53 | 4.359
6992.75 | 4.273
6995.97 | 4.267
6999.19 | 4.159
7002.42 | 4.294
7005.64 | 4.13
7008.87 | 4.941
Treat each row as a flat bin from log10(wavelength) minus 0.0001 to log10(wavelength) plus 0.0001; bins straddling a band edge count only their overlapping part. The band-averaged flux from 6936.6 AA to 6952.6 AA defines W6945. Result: 3.98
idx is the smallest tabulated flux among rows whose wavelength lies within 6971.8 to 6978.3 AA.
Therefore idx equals 4.33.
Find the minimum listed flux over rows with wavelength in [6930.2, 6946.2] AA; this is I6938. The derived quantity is 3.842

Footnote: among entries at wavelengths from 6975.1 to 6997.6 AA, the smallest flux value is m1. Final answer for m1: 4.267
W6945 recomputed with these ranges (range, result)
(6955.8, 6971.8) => 3.97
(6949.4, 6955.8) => 3.85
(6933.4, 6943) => 4.24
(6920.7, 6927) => 3.92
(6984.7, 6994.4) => 4.4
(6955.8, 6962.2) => 3.68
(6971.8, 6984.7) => 4.57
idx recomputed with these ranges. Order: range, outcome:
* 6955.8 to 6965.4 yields 3.401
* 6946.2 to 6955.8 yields 3.76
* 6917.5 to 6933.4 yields 3.727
